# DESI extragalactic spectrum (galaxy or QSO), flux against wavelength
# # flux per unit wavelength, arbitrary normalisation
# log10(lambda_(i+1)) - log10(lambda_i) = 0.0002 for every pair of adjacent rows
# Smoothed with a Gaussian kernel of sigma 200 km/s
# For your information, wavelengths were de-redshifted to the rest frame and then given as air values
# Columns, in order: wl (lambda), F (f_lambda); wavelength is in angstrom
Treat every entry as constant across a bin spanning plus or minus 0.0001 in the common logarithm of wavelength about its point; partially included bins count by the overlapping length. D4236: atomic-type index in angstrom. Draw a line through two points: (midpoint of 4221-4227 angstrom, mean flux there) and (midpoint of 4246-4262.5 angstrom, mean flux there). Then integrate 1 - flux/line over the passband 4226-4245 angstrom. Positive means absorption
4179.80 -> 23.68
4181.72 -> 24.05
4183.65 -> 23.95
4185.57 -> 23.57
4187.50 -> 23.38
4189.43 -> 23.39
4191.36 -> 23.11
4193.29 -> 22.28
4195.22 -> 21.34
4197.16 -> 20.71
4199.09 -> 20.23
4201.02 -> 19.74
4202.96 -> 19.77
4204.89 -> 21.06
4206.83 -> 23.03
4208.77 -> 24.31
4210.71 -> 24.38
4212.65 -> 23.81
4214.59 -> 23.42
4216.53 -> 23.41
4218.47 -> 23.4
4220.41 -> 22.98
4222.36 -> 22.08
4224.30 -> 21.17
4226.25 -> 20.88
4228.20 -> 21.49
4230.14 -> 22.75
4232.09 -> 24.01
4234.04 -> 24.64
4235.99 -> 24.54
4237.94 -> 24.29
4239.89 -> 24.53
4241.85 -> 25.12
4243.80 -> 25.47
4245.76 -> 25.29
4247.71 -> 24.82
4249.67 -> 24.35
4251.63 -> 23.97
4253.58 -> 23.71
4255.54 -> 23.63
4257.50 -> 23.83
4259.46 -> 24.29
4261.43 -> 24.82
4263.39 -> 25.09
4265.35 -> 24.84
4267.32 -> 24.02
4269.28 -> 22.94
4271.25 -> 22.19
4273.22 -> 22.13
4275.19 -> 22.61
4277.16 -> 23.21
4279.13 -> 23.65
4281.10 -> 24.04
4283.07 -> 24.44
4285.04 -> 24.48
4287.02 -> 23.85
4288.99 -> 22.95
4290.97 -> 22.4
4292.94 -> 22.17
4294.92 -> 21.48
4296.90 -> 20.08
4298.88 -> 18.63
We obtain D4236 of -1.1 angstrom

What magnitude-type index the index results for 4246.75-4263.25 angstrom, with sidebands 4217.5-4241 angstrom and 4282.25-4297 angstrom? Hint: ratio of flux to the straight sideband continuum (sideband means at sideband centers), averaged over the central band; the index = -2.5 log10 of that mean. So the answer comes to -0.06 mag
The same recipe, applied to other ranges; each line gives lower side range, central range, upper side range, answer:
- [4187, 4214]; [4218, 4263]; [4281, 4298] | -0.06 mag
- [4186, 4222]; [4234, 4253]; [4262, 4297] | -0.08 mag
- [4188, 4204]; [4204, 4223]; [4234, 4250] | -0.03 mag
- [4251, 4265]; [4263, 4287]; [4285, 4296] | -0.01 mag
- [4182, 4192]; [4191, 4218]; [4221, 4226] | 0.02 mag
